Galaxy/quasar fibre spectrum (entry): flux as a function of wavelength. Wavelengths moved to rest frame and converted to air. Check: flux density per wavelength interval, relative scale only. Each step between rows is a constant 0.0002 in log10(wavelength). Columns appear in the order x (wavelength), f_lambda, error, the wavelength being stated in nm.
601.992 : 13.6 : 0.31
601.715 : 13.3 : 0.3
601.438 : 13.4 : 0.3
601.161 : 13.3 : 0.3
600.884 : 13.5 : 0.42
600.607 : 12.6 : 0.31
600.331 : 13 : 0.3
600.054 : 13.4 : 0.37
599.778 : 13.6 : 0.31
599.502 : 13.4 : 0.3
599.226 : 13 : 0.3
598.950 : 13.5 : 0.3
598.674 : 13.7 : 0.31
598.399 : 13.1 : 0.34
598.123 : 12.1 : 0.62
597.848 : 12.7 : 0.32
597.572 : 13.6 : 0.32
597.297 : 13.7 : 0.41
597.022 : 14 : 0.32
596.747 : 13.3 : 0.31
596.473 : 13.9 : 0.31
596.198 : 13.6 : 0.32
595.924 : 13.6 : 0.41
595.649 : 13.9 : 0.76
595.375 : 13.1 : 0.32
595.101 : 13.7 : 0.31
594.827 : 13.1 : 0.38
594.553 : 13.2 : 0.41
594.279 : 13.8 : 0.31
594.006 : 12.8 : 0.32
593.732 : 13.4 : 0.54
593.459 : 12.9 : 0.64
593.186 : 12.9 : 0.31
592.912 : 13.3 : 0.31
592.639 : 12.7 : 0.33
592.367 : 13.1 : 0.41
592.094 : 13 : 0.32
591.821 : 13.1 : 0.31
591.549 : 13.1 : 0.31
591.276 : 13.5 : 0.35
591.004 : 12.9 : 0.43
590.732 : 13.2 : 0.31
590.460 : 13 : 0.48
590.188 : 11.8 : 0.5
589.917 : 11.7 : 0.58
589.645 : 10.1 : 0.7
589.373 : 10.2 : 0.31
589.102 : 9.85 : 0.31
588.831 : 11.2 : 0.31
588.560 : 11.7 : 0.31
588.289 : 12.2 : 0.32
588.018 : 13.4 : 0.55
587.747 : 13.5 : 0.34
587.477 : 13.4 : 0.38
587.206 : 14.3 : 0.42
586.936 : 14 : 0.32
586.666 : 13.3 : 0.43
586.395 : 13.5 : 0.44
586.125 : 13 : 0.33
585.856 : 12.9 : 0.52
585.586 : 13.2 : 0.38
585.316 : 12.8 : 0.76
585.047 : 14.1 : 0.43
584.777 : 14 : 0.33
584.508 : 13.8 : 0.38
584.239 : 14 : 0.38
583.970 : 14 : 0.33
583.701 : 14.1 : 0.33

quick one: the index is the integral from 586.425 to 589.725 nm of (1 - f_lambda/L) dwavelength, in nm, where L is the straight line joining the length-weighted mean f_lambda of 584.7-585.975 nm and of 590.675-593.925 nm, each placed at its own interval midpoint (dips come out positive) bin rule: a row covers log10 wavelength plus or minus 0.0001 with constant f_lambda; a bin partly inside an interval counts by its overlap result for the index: 0.23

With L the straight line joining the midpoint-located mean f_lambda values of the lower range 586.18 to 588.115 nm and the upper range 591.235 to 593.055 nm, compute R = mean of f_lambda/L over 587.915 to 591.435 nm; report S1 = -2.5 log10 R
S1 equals 0.12 mag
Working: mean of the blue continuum 13.6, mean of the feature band 11.9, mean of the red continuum 13.1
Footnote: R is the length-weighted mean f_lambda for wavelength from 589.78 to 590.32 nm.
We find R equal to 11.8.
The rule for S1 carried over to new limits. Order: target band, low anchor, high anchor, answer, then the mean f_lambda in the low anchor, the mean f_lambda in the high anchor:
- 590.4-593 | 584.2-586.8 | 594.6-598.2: 0.03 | 13.4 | 13.4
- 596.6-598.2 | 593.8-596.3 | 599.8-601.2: 0.00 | 13.4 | 13.2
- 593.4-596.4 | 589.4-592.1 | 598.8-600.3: -0.04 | 12.4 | 13.4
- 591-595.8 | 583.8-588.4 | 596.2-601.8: 0.02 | 13.5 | 13.3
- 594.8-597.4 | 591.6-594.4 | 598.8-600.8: -0.04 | 13.1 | 13.2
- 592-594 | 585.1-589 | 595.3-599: 0.02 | 13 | 13.4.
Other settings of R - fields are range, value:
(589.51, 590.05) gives 10.9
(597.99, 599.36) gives 13.1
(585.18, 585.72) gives 13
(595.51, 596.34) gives 13.7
